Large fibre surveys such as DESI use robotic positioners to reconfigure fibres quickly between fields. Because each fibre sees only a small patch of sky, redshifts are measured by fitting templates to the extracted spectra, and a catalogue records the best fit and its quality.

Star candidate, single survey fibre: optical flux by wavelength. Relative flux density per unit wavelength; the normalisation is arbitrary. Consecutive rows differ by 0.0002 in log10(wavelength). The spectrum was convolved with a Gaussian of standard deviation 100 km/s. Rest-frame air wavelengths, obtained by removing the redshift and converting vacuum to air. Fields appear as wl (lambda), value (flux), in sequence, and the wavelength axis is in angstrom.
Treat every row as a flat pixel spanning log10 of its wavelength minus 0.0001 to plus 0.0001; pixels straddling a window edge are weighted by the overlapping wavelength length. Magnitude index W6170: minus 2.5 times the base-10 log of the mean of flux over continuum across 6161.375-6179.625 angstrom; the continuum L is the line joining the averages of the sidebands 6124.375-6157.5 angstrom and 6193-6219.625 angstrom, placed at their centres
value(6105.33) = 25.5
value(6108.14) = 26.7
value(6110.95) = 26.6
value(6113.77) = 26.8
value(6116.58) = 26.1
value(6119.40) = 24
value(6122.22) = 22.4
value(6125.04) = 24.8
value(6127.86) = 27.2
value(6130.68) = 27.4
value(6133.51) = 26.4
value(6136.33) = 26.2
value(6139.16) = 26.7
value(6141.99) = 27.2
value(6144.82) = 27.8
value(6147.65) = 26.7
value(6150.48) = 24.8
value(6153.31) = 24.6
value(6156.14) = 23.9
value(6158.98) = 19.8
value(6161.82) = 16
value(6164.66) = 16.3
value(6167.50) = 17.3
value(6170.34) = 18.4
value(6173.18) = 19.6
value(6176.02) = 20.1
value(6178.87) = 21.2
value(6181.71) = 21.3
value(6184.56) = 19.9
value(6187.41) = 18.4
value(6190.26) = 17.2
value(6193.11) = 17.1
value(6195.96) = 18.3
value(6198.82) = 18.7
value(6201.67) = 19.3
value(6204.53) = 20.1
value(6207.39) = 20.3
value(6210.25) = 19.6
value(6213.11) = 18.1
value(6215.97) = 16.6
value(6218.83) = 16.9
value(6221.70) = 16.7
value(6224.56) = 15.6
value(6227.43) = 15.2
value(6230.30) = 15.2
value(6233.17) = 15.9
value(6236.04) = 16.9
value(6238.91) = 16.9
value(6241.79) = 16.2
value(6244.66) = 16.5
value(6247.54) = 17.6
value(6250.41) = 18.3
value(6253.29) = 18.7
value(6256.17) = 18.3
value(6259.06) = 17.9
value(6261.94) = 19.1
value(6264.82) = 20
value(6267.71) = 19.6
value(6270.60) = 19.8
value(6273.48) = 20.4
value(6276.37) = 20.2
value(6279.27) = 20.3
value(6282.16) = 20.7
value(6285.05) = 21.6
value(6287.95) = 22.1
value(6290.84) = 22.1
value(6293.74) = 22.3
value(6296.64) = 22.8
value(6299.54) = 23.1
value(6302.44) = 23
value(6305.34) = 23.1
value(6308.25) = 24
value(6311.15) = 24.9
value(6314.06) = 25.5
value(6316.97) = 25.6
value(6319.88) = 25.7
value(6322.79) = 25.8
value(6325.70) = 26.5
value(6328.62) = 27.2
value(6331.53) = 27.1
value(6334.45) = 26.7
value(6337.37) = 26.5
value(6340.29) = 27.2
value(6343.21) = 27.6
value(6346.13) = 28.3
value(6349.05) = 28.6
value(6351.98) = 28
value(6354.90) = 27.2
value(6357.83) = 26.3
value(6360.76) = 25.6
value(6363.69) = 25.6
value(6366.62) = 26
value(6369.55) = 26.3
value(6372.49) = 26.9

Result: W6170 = 0.22 mag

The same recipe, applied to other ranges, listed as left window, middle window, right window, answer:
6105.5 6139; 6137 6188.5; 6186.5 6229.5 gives 0.021 mag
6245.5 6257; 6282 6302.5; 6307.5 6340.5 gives 0.017 mag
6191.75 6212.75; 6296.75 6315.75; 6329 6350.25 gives 0.066 mag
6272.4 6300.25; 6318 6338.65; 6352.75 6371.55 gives -0.100 mag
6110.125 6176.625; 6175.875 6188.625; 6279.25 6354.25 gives 0.184 mag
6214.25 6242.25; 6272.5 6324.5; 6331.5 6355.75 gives 0.005 mag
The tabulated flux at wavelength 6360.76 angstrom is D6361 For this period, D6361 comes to 25.6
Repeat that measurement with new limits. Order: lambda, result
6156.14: 23.9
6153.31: 24.6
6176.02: 20.1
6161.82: 16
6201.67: 19.3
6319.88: 25.7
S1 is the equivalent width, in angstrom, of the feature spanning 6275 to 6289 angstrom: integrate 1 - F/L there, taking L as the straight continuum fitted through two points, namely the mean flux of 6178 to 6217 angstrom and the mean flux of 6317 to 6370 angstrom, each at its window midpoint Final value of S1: 1.5 angstrom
